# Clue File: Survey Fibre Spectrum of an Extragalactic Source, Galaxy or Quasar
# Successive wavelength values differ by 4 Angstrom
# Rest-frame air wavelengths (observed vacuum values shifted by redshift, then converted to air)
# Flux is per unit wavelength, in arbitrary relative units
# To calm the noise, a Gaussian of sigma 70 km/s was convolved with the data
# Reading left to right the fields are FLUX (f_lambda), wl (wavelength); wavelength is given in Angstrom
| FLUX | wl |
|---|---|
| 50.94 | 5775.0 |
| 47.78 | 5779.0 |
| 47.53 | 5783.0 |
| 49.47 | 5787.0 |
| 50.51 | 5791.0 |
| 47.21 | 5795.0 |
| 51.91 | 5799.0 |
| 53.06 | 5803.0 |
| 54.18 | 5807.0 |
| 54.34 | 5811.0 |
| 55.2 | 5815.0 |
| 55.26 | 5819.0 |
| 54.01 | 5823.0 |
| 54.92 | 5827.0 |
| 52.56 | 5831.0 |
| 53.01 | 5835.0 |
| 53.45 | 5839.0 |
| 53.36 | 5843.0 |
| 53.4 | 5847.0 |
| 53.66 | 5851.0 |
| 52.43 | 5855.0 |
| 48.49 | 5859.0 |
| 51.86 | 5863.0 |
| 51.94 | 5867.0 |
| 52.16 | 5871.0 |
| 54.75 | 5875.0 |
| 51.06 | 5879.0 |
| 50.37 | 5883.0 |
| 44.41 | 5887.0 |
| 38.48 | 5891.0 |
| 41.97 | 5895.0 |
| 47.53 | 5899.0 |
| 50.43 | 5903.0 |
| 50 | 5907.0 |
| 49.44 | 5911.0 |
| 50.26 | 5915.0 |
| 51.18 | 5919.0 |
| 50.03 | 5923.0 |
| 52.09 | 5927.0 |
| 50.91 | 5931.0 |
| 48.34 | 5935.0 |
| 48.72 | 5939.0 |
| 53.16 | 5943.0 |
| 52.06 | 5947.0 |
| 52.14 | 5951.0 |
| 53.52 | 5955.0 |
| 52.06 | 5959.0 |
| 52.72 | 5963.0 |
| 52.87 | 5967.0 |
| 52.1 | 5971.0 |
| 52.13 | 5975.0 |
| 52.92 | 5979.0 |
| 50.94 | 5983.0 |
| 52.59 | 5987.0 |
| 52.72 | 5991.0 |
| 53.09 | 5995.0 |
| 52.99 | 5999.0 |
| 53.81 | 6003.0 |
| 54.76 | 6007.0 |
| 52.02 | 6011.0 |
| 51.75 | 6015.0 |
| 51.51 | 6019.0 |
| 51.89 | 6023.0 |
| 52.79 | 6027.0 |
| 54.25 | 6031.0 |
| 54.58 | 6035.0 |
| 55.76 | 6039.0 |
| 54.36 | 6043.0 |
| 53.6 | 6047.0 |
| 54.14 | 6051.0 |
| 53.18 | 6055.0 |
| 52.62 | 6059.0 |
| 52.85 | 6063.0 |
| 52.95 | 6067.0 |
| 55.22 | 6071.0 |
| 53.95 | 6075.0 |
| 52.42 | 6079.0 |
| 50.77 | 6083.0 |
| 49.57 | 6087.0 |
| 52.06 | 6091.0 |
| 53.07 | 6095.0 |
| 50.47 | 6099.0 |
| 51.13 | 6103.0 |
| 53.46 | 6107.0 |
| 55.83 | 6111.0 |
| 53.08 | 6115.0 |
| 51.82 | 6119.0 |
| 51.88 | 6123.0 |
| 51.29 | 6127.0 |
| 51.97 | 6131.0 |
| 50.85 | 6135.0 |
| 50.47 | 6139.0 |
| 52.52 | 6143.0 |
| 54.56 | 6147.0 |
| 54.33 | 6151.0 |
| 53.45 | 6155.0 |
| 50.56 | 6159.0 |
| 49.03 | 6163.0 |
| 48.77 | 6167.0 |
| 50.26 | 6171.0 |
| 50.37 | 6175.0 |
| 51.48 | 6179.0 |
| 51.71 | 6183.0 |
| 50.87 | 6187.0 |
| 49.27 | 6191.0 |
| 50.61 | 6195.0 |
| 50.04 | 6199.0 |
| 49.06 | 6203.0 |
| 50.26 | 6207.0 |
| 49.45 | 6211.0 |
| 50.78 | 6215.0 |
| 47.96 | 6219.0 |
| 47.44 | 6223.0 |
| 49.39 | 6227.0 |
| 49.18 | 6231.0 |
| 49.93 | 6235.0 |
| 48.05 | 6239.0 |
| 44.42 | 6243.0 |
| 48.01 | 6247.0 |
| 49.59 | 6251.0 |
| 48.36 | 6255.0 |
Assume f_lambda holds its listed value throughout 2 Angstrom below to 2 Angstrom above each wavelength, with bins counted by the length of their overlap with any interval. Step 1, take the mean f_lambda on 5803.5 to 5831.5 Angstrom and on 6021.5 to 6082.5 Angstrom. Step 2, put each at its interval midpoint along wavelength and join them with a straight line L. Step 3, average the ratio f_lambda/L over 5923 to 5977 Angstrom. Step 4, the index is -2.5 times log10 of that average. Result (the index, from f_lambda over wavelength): 0.05 mag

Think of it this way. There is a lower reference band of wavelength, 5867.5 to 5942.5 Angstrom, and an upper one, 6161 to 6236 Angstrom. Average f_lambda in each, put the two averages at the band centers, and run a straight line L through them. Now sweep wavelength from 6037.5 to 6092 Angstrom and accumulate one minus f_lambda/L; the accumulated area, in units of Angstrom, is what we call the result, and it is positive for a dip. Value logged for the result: -3.97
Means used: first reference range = 49.1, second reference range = 49.8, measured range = 53.1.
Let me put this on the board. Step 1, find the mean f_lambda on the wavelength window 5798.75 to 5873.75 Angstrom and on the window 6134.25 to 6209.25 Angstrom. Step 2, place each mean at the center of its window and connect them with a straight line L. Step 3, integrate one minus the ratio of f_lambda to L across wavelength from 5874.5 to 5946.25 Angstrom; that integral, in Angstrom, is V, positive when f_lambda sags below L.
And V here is 5.0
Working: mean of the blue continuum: 53.2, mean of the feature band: 49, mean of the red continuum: 51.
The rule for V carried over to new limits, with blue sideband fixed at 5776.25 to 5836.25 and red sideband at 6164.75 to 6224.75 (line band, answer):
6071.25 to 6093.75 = -0.7 Angstrom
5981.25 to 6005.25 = -0.8 Angstrom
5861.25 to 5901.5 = 2.5 Angstrom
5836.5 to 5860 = -0.4 Angstrom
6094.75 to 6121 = -1.2 Angstrom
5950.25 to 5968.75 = -0.5 Angstrom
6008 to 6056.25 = -2.4 Angstrom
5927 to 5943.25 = 0.4 Angstrom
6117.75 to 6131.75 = -0.4 Angstrom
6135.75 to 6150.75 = -0.7 Angstrom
